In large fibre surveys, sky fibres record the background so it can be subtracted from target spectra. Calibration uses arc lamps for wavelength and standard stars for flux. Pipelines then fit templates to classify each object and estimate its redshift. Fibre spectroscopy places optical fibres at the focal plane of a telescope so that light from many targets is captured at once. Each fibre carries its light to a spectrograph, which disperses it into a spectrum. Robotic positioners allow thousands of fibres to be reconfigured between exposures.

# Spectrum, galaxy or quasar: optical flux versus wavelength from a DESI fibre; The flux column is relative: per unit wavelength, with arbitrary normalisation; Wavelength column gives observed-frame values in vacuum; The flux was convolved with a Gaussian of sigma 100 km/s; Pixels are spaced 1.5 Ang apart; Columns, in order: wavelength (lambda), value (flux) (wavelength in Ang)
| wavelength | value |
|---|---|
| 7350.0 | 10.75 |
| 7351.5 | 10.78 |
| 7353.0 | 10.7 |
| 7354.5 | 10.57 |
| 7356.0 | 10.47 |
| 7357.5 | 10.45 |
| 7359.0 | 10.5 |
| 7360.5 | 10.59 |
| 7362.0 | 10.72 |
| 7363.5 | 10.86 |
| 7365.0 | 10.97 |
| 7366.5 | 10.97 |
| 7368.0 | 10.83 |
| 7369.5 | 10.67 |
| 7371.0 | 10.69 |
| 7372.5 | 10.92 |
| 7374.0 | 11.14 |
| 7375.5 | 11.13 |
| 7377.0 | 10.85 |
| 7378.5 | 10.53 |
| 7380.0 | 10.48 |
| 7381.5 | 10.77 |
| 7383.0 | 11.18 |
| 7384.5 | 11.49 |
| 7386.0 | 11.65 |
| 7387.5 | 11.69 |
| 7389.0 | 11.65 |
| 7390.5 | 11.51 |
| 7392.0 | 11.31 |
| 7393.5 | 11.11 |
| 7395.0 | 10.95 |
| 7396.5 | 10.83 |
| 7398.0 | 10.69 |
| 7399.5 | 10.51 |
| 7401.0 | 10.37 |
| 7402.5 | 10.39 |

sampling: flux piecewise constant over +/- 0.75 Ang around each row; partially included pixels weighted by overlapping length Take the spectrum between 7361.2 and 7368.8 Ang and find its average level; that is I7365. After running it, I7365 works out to 10.9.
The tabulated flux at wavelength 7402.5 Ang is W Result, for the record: 10.39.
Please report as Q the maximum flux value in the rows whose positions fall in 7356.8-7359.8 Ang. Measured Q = 10.5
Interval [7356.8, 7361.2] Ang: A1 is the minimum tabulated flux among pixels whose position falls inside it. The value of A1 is 10.45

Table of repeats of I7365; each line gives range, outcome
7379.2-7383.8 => 10.8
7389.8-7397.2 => 11.1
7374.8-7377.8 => 11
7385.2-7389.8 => 11.7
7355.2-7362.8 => 10.5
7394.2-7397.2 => 10.9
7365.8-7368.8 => 10.9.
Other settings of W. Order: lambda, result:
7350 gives 10.75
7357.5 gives 10.45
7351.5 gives 10.78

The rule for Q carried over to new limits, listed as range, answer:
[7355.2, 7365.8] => 10.97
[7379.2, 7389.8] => 11.69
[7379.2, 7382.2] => 10.77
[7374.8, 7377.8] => 11.13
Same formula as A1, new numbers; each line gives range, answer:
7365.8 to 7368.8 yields 10.83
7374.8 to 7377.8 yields 10.85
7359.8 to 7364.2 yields 10.59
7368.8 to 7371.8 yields 10.67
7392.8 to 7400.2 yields 10.51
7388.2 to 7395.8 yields 10.95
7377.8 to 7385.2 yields 10.48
